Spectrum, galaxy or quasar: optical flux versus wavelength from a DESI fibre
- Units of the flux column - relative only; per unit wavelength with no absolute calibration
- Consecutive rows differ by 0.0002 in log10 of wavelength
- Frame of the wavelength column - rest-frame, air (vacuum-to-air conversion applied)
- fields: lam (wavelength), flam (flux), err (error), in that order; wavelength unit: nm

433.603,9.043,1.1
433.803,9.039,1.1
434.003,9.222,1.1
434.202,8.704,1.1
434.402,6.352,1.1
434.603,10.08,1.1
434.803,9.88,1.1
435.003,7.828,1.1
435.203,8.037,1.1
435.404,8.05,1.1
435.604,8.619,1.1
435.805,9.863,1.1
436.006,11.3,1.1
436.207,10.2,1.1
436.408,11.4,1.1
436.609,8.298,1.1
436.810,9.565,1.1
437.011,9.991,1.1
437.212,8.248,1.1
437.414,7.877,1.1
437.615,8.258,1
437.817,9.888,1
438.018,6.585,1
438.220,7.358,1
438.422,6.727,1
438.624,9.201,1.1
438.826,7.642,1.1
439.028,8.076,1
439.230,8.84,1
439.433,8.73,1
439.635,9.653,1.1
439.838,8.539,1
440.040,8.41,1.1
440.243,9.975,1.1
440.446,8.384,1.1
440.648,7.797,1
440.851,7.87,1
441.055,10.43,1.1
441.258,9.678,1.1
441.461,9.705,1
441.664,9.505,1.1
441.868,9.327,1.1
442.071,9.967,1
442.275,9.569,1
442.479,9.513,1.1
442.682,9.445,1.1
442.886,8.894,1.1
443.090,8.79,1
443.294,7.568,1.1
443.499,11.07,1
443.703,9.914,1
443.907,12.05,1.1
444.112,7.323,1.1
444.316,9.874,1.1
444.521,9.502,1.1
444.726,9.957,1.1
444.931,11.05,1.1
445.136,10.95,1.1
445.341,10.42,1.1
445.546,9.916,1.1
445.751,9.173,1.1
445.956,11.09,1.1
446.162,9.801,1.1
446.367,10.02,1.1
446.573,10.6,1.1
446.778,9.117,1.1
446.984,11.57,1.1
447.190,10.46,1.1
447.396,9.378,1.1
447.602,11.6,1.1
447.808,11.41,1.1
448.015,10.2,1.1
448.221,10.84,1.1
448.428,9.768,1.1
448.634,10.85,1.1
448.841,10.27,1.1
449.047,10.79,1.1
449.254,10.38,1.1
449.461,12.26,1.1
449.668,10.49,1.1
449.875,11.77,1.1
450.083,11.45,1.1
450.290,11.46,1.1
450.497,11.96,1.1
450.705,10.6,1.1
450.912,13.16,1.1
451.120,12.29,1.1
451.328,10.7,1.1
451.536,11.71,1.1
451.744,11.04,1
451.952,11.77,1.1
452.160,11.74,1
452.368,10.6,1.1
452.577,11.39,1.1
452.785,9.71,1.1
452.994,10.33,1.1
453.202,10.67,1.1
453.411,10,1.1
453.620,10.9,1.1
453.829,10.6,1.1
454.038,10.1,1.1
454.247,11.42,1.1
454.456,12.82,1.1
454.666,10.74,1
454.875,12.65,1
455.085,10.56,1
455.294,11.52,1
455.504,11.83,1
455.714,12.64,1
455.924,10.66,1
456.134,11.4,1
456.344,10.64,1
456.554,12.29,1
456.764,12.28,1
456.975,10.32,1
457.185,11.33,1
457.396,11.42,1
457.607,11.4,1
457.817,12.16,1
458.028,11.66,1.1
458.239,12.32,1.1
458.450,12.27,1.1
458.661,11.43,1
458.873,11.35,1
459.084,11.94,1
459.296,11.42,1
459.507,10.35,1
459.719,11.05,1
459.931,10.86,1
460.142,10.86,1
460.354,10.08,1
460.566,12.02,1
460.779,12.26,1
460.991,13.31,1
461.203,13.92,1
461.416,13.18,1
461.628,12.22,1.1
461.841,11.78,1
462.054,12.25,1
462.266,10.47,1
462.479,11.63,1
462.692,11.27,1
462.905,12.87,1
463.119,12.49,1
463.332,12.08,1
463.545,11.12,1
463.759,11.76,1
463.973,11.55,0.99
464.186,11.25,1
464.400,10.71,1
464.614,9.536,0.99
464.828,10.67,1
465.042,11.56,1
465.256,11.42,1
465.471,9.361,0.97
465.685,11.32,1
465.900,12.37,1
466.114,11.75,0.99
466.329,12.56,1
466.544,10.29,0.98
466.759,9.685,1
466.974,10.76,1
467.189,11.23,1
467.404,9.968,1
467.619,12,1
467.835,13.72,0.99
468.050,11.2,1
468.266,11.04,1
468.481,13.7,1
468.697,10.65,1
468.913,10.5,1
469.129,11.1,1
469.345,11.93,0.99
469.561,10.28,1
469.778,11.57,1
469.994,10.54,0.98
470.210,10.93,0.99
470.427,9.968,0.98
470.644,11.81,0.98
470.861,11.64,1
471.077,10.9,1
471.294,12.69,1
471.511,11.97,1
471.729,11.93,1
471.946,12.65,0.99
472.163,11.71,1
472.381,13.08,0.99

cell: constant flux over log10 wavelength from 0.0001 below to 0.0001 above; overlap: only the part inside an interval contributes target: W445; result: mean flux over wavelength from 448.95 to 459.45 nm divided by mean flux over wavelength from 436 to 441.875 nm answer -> 1.28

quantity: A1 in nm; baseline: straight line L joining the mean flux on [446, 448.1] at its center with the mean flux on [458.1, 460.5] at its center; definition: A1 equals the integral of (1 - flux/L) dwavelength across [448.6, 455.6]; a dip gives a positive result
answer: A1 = -0.27 nm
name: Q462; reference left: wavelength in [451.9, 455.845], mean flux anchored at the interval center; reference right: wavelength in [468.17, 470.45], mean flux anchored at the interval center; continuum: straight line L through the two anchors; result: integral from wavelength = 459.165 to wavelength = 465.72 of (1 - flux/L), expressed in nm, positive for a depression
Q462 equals -0.21 nm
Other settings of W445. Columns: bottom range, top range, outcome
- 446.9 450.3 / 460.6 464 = 1.12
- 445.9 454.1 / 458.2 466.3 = 1.07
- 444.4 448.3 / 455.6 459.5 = 1.12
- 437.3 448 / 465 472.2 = 1.21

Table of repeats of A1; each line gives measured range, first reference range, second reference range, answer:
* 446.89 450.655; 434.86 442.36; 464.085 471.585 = -0.474 nm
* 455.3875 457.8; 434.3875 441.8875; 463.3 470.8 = -0.268 nm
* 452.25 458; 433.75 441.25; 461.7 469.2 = -0.437 nm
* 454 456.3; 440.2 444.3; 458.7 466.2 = -0.162 nm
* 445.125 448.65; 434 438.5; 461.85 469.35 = -0.234 nm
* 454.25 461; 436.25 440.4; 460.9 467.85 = -0.459 nm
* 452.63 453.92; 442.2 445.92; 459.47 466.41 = 0.029 nm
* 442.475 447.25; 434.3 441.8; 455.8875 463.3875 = -0.087 nm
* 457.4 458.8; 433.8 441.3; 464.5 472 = -0.183 nm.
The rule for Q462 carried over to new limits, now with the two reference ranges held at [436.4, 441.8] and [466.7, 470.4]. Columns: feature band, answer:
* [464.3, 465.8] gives 0.04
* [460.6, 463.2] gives -0.40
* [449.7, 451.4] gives -0.34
